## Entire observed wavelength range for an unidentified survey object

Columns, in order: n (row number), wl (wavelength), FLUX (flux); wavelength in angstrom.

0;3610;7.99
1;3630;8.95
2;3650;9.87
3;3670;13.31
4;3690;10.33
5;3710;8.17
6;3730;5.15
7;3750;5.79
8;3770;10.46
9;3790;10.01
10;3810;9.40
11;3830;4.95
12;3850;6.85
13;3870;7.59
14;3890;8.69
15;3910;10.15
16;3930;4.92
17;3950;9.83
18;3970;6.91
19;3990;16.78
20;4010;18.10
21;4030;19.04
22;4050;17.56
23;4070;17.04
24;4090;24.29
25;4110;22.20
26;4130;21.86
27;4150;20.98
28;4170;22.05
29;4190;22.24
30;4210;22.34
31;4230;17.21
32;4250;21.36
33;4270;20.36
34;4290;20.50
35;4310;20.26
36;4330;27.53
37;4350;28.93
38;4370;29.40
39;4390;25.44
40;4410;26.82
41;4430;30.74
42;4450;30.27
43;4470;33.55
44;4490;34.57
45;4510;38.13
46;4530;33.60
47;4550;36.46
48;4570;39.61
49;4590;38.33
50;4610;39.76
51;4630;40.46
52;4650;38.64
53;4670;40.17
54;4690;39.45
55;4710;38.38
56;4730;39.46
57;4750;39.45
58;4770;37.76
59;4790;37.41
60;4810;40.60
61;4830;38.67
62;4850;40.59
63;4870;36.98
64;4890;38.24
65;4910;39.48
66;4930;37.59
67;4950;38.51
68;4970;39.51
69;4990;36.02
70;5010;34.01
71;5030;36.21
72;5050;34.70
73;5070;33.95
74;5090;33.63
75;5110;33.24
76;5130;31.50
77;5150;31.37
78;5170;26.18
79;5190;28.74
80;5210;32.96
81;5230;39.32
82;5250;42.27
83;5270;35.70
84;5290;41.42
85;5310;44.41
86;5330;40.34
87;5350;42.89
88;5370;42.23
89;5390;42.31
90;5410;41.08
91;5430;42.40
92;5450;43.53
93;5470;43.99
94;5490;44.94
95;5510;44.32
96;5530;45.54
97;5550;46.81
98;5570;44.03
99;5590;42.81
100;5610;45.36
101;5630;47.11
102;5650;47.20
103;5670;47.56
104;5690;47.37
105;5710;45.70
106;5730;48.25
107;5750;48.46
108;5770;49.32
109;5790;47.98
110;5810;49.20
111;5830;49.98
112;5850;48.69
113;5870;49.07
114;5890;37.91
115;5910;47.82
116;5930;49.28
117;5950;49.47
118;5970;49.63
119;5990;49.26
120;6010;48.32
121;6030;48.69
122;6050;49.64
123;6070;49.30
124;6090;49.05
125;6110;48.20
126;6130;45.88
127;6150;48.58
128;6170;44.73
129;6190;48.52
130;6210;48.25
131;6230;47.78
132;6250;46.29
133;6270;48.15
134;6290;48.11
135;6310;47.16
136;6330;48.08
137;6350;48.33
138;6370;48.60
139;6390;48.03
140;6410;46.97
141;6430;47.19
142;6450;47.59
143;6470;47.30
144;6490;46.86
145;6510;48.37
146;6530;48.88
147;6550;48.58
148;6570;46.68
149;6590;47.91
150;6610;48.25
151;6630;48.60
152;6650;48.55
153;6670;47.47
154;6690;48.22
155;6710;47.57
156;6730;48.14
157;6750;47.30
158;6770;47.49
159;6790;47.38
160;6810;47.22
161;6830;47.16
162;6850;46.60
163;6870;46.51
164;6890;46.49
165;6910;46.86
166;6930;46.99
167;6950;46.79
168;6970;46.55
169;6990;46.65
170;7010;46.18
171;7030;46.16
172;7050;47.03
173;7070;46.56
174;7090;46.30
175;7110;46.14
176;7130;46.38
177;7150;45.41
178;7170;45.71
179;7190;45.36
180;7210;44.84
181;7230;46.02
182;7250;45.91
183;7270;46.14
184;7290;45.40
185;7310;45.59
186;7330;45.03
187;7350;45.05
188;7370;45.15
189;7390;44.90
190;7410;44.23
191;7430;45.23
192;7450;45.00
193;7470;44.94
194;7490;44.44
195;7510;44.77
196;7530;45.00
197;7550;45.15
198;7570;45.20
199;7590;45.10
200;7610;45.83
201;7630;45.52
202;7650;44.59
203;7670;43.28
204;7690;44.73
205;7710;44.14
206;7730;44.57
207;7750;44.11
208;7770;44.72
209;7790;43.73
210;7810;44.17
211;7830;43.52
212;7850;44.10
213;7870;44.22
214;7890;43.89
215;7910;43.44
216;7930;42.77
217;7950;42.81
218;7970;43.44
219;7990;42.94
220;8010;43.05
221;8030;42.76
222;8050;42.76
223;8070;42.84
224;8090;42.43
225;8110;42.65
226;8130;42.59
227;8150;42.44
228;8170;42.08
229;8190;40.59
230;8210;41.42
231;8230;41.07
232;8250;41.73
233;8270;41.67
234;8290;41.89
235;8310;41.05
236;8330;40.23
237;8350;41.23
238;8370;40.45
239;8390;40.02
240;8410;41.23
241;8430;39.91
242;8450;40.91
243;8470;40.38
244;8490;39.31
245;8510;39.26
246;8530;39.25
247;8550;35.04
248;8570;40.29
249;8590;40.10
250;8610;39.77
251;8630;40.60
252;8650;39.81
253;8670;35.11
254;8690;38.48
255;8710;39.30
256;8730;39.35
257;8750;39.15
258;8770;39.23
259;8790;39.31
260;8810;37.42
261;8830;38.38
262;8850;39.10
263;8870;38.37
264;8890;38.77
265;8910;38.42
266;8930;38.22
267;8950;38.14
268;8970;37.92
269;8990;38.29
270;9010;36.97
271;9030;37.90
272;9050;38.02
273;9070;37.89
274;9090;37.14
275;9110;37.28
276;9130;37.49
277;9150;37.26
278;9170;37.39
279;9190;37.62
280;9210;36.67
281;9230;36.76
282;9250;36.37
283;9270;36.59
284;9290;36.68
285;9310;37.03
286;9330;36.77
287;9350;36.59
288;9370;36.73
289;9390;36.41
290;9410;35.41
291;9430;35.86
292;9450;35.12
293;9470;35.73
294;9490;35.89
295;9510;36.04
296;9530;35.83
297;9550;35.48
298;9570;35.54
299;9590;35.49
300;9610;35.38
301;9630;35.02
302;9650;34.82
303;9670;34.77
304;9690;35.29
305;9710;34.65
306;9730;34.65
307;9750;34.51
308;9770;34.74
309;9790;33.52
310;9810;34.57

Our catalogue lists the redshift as 0.000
